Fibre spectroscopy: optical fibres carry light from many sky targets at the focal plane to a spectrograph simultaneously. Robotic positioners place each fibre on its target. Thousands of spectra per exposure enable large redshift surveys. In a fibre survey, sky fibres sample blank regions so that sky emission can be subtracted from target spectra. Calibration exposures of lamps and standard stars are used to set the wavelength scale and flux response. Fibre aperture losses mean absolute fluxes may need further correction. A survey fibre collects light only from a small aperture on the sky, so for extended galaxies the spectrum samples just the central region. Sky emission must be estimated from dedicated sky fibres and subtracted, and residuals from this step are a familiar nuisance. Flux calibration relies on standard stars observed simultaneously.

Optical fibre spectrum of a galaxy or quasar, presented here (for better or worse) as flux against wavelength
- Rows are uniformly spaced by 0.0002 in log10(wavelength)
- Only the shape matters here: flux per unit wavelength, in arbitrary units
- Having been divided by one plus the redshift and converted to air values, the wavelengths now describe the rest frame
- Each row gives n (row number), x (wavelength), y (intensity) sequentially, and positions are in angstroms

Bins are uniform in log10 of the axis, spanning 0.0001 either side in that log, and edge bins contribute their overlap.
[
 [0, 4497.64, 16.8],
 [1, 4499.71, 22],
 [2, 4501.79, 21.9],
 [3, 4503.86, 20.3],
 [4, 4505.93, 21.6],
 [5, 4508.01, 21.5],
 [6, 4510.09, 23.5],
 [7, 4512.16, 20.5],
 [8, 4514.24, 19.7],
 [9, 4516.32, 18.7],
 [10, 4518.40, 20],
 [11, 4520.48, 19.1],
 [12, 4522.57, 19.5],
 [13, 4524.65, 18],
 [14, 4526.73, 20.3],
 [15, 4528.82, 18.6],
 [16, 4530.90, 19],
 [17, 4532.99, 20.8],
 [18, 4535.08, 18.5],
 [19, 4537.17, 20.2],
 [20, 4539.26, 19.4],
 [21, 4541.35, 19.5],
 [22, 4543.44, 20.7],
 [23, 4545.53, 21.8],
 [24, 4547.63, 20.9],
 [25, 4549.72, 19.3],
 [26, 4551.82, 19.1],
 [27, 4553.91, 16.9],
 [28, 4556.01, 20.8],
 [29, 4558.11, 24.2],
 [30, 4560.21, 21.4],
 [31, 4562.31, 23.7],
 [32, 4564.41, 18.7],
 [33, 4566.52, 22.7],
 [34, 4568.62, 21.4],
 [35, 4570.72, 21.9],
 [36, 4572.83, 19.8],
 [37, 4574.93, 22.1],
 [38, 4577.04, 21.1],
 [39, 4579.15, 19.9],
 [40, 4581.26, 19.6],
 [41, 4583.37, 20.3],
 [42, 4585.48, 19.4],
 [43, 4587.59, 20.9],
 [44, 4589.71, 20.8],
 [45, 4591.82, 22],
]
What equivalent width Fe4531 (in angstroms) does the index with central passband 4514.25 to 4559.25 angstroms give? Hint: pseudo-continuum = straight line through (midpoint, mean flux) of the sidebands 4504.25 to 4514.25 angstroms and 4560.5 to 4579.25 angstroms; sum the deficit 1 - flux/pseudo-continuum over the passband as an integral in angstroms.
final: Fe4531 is 3.4 angstroms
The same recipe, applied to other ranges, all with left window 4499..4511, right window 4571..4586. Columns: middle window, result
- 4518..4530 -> 1.24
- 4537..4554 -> 0.92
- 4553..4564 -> -0.27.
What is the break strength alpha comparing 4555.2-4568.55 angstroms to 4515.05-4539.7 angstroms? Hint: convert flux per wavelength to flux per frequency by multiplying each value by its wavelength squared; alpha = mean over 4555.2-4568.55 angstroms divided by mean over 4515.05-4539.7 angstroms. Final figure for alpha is 1.15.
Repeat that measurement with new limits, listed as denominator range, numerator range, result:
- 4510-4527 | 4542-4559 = 1.05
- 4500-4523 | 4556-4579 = 1.07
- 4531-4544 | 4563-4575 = 1.08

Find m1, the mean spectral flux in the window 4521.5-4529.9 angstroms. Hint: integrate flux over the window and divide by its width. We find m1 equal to 19.1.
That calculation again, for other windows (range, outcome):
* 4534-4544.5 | 19.7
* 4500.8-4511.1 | 21.8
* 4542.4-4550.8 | 20.7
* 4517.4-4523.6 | 19.5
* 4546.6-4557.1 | 19.4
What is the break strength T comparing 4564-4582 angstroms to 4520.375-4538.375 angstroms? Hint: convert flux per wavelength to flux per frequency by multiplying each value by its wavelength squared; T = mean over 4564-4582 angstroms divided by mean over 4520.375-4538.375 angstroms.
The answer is 1.10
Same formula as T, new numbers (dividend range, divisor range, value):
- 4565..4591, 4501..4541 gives 1.06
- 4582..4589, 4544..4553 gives 1.01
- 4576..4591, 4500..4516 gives 0.99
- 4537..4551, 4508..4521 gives 1.01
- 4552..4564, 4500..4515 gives 1.01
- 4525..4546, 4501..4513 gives 0.93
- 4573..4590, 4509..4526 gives 1.06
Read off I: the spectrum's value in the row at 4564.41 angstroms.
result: 18.7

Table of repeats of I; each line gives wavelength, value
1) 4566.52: 22.7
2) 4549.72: 19.3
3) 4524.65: 18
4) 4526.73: 20.3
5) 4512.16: 20.5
